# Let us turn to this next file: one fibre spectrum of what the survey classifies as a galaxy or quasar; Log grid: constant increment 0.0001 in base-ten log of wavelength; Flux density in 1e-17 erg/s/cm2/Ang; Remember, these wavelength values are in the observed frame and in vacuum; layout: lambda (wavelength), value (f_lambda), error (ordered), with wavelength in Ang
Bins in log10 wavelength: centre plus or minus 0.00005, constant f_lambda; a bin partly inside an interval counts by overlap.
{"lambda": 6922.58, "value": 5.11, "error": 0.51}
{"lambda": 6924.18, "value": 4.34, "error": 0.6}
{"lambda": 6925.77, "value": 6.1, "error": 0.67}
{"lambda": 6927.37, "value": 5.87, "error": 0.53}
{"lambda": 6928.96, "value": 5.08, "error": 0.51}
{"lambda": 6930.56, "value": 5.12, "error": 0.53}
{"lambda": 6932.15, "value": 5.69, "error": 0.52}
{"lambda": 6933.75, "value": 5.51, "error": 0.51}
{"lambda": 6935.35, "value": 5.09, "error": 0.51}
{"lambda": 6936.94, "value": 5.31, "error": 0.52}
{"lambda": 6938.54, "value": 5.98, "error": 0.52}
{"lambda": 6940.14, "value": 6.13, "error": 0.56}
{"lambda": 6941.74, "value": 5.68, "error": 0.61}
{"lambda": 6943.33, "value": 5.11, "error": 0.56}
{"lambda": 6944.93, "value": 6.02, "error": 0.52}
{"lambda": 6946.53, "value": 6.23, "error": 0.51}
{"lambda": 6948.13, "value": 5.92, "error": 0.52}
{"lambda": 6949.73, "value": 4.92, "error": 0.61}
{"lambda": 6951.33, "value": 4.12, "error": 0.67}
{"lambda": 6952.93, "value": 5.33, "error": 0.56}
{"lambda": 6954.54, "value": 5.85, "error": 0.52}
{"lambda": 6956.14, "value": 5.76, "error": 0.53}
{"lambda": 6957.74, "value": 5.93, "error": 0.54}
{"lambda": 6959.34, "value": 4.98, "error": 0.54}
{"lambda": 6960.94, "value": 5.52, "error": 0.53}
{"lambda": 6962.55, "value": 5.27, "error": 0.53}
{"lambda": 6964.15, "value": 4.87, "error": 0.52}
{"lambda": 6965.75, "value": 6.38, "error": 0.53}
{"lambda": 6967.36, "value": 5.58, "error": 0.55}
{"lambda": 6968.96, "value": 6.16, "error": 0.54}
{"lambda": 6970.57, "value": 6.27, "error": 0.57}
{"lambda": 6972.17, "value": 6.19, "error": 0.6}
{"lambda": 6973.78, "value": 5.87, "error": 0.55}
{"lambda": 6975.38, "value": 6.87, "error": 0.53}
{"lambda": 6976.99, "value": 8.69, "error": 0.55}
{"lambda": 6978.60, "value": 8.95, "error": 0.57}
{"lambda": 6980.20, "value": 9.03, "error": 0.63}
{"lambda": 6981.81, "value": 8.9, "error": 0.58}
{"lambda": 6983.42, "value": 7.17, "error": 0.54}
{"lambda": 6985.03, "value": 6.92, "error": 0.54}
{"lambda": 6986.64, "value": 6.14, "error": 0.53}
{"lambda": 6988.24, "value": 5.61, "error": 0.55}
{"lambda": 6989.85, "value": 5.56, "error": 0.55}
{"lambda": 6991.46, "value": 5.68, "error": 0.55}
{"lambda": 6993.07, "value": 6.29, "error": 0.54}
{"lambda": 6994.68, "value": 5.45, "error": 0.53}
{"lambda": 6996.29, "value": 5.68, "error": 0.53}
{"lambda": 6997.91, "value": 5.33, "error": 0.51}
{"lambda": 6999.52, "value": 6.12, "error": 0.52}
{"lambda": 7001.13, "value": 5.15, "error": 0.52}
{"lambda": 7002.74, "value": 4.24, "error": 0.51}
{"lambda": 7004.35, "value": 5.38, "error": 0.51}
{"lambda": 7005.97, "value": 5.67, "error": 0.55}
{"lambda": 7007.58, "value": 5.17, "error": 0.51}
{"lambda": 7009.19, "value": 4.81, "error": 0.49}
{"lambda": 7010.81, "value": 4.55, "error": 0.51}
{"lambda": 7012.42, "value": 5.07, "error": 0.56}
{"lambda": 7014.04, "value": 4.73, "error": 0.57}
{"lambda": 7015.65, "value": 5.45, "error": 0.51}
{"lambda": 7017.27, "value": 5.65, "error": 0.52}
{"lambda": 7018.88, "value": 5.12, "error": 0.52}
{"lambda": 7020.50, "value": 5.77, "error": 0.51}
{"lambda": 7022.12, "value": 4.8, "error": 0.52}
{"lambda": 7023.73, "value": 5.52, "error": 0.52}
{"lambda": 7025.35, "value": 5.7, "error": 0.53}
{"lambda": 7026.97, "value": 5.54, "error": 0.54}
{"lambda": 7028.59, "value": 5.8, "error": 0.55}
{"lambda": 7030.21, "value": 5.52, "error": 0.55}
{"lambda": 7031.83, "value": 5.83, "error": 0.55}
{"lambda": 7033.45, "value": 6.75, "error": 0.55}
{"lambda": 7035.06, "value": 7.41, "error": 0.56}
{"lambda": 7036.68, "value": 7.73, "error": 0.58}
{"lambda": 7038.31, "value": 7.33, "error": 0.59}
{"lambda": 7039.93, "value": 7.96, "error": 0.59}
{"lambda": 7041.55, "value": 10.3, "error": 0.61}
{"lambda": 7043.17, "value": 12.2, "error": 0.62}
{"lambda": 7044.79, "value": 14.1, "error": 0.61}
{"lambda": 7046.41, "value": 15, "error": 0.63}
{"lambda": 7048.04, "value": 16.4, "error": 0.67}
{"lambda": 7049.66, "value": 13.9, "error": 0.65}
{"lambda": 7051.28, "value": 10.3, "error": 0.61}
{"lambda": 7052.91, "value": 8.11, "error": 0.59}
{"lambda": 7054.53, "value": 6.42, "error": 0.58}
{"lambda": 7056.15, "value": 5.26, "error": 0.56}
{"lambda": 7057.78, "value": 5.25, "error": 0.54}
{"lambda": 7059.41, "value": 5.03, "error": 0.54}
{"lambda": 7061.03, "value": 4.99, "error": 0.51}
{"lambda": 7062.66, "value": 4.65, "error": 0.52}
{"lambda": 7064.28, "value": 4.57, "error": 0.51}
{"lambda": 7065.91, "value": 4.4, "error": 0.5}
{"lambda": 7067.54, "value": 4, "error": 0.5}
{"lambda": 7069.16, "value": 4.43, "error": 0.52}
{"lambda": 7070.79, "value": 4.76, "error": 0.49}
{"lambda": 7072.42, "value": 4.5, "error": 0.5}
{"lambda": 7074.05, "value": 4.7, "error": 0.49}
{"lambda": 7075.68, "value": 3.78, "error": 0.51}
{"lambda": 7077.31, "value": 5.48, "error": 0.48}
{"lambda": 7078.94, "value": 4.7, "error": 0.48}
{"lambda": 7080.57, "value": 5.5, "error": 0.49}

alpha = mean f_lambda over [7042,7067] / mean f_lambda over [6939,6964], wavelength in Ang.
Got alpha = 1.57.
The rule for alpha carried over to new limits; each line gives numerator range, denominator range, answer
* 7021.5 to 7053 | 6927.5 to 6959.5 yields 1.61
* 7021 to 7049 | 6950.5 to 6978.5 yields 1.43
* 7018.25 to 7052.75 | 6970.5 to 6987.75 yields 1.16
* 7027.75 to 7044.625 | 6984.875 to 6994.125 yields 1.33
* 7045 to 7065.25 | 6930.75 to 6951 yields 1.52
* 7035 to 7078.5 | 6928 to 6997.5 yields 1.24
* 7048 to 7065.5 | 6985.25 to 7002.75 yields 1.28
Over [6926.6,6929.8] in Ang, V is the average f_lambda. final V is 5.47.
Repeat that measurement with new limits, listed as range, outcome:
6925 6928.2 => 5.97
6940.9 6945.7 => 5.61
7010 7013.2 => 4.81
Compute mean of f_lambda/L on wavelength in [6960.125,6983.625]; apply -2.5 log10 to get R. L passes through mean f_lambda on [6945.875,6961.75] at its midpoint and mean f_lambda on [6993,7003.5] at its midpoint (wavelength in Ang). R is -0.24 mag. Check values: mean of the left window 5.45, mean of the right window 5.41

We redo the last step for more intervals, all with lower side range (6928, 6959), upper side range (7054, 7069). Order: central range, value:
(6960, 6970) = -0.05 mag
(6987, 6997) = -0.09 mag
